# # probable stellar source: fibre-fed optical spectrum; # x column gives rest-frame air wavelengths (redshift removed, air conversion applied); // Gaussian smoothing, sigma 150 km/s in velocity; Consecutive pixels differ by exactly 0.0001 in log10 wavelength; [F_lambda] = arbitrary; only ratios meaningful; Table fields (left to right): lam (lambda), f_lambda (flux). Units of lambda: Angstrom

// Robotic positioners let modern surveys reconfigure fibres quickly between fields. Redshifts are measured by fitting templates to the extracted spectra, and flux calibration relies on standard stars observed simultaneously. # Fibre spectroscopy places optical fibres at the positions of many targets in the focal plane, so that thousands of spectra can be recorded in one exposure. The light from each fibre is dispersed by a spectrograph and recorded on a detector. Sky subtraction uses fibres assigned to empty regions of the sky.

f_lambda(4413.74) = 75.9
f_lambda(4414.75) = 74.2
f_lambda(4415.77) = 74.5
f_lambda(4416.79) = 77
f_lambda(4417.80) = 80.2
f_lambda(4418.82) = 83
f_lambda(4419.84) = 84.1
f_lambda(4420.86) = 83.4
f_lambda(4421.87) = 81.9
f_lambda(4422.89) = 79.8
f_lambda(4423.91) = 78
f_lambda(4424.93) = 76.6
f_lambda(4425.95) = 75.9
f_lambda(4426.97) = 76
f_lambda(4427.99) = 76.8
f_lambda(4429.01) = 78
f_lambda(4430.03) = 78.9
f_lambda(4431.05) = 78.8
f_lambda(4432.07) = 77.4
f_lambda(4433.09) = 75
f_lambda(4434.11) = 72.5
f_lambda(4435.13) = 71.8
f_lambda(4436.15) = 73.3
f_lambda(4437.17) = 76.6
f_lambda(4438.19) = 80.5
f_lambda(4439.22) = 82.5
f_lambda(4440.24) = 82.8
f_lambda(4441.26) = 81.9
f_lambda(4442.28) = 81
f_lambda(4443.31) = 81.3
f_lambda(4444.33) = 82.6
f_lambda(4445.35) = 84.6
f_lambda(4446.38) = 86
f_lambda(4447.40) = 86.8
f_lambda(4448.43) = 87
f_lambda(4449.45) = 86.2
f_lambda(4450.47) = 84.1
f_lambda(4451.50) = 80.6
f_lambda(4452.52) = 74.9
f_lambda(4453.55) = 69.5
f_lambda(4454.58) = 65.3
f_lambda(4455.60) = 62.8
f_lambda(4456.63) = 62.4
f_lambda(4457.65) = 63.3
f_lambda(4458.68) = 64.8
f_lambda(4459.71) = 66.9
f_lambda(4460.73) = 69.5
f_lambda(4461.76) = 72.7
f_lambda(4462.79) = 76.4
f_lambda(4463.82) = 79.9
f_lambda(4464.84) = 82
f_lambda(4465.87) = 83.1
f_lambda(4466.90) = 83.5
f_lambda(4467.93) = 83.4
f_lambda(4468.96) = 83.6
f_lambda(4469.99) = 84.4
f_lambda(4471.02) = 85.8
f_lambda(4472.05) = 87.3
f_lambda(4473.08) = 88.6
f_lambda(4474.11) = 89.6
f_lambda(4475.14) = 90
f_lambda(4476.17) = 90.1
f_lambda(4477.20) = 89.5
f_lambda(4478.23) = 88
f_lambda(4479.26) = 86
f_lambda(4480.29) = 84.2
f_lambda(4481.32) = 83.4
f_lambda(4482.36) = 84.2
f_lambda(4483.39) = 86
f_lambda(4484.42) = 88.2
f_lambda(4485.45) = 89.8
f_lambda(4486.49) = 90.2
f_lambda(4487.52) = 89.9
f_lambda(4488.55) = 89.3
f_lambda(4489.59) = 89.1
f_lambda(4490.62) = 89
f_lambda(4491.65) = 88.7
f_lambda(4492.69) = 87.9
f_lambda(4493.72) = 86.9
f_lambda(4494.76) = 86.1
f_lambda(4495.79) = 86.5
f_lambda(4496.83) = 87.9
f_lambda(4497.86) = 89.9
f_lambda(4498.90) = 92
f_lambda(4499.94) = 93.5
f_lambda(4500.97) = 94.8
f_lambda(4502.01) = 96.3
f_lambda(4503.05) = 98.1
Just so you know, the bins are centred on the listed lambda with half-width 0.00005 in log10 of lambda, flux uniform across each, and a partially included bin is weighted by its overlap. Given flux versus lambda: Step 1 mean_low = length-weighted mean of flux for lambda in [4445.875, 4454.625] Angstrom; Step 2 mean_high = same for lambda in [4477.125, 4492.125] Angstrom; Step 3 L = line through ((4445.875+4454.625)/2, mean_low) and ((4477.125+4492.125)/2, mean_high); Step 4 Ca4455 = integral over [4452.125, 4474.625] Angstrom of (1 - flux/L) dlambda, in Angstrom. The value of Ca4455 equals 1.9 Angstrom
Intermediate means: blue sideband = 80.8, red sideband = 87.7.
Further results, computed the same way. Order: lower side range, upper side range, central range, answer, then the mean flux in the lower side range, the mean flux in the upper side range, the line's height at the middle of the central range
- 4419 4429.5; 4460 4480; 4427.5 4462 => 2.0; 79.1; 83.7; 81.2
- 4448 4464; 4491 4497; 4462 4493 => -2.0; 72.7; 87.3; 81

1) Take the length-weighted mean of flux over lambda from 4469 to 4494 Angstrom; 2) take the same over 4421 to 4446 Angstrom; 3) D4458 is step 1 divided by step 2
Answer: 1.1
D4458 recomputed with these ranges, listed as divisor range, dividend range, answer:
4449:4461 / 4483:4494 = 1.25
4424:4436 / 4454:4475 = 1.01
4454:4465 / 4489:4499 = 1.27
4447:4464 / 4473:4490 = 1.20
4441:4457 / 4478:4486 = 1.10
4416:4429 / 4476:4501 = 1.11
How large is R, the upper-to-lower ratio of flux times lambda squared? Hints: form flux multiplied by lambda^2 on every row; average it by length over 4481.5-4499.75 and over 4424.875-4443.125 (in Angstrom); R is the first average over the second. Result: 1.2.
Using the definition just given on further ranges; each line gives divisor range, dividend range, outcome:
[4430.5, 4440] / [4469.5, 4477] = 1.17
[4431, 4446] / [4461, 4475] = 1.07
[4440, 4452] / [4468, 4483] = 1.05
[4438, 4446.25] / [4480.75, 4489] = 1.08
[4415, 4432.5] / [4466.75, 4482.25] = 1.12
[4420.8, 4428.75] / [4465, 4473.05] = 1.10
